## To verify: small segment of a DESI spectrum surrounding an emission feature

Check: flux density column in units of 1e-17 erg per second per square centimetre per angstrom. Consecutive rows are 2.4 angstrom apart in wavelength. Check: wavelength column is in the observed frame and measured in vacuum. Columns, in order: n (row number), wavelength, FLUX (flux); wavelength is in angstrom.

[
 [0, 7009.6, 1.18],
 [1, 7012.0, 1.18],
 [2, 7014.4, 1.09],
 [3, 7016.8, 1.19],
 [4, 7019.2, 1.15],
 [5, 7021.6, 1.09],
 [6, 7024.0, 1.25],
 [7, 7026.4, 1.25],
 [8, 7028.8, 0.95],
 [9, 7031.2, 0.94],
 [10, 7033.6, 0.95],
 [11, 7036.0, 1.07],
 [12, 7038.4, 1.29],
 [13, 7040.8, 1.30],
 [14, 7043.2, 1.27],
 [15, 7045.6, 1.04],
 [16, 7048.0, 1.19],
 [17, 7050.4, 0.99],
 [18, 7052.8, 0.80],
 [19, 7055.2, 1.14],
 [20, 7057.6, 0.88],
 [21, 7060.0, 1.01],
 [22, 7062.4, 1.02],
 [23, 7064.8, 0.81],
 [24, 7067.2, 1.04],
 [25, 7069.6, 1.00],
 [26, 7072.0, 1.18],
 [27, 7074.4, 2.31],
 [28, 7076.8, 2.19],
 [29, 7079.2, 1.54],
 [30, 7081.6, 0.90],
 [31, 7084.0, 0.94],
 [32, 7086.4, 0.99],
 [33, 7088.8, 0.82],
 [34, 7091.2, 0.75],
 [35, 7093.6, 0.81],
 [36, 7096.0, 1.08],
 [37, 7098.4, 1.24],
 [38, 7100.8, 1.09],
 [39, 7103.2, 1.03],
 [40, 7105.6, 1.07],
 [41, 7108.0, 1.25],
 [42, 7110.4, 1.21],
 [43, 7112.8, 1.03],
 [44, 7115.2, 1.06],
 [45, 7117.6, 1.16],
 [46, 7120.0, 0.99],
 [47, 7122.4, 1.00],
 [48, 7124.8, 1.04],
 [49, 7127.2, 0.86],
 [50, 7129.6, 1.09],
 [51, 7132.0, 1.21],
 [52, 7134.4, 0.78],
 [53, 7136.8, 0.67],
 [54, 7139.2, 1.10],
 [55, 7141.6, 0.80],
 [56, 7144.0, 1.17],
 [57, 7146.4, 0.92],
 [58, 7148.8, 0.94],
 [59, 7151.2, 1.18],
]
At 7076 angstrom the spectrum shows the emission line Hbeta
